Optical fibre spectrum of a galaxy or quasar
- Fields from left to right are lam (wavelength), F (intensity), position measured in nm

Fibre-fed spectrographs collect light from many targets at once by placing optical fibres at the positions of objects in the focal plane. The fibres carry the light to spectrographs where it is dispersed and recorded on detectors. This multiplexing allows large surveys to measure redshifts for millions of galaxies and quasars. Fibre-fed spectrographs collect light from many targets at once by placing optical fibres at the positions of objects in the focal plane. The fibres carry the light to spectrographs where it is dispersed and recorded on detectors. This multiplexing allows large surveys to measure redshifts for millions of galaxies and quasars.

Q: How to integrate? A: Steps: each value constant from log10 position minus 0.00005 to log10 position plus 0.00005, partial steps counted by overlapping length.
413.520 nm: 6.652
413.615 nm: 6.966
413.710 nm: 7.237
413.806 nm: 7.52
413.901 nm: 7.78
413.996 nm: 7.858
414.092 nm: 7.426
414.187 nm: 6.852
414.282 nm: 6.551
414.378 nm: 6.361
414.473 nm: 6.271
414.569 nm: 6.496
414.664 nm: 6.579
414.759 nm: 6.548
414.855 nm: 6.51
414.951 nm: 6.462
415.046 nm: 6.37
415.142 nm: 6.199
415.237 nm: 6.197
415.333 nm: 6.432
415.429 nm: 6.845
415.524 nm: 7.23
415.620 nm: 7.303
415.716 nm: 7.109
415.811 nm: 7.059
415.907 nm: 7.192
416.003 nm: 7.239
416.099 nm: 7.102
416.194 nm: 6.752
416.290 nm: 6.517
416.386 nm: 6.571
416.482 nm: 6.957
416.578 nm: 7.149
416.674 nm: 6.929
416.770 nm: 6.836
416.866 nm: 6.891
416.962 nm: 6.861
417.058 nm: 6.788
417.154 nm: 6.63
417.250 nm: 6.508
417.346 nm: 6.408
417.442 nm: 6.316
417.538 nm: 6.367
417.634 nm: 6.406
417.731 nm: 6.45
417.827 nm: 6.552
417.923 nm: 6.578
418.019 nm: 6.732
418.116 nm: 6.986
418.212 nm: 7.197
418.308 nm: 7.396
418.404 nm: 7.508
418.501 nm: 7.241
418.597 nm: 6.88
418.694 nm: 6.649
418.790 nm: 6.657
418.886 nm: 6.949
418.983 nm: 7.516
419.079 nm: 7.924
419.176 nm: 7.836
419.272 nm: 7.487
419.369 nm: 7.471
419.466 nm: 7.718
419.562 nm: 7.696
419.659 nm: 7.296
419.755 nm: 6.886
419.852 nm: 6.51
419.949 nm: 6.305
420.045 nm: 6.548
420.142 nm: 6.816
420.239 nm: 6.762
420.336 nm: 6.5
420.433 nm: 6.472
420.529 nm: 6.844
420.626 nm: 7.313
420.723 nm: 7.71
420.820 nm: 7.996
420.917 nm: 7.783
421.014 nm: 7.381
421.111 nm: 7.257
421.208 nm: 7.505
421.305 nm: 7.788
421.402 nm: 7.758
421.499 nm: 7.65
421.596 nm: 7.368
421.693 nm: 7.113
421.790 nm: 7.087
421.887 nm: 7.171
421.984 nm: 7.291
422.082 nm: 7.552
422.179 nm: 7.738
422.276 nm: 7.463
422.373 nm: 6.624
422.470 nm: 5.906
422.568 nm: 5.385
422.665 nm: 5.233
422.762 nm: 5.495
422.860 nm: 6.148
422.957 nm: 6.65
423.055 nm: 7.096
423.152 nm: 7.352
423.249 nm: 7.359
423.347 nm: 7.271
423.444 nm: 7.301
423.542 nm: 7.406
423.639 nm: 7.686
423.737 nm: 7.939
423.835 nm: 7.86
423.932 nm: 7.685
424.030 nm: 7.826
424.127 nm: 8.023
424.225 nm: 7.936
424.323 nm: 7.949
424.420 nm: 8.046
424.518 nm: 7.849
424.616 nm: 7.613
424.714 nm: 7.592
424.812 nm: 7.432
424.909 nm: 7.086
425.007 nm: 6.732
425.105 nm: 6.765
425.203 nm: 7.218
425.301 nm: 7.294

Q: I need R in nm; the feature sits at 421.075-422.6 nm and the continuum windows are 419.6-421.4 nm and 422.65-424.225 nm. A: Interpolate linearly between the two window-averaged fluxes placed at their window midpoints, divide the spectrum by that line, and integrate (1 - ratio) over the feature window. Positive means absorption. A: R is -0.01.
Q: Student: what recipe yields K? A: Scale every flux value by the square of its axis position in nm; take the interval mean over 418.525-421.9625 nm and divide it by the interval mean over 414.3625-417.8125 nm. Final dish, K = 1.10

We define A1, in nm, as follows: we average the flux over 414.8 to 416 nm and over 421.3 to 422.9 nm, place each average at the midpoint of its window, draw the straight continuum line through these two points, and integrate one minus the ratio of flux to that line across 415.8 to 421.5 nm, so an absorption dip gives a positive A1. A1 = -0.191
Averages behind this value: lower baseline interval 6.76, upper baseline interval 6.85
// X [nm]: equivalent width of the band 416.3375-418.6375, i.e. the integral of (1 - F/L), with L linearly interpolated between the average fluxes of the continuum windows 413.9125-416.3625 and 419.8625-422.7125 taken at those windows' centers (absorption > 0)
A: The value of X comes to 0.03 nm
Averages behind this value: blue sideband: 6.79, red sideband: 7.04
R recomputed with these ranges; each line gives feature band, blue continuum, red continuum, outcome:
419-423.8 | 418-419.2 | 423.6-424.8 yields 0.238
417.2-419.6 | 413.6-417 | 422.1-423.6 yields -0.074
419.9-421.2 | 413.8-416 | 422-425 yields 0.003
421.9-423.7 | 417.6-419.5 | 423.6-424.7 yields 0.193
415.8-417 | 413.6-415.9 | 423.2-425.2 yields 0.008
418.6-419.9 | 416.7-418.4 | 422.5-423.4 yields -0.123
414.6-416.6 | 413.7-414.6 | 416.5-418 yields 0.024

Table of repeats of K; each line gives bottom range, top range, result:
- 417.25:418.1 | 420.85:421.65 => 1.19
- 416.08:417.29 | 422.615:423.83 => 1.05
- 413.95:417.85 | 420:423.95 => 1.09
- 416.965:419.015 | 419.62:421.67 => 1.07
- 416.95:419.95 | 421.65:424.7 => 1.06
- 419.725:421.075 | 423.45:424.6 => 1.14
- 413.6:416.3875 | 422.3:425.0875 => 1.09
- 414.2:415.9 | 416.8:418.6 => 1.03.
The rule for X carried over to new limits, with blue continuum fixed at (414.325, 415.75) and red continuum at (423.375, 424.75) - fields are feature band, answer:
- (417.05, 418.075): 0.06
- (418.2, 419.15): -0.02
